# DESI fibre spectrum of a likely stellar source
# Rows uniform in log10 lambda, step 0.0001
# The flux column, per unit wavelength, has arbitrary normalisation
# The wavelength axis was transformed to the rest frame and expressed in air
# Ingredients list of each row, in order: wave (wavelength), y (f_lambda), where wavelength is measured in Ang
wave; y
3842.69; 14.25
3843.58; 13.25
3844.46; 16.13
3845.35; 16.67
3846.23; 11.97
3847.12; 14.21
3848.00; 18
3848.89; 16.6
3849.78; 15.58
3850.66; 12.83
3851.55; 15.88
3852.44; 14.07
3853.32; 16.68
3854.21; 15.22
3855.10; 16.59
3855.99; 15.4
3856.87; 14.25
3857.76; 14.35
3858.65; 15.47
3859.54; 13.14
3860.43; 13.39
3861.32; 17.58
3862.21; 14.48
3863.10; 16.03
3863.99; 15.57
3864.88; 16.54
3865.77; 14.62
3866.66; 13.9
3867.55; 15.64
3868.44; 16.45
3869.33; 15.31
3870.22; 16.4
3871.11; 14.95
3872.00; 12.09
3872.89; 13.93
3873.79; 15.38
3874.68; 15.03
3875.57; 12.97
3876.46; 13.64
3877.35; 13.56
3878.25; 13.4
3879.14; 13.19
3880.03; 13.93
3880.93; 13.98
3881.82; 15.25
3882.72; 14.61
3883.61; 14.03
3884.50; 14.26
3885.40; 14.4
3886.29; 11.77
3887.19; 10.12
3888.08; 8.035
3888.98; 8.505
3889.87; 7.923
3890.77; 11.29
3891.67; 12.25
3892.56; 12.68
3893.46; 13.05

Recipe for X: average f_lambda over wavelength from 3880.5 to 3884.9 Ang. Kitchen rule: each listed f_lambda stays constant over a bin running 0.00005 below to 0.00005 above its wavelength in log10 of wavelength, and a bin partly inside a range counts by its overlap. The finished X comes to 14.4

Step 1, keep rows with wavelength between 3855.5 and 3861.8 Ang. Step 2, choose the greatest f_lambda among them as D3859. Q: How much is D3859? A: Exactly 17.58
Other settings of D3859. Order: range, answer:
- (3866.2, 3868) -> 15.64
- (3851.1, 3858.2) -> 16.68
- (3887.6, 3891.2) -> 11.29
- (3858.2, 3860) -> 15.47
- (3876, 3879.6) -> 13.64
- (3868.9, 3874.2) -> 16.4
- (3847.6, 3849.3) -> 18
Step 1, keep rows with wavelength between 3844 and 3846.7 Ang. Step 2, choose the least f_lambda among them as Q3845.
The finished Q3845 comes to 11.97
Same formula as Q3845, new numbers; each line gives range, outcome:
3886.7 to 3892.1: 7.923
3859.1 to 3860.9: 13.14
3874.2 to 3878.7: 12.97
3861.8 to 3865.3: 14.48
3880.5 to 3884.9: 13.98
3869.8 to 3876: 12.09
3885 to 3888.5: 8.035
